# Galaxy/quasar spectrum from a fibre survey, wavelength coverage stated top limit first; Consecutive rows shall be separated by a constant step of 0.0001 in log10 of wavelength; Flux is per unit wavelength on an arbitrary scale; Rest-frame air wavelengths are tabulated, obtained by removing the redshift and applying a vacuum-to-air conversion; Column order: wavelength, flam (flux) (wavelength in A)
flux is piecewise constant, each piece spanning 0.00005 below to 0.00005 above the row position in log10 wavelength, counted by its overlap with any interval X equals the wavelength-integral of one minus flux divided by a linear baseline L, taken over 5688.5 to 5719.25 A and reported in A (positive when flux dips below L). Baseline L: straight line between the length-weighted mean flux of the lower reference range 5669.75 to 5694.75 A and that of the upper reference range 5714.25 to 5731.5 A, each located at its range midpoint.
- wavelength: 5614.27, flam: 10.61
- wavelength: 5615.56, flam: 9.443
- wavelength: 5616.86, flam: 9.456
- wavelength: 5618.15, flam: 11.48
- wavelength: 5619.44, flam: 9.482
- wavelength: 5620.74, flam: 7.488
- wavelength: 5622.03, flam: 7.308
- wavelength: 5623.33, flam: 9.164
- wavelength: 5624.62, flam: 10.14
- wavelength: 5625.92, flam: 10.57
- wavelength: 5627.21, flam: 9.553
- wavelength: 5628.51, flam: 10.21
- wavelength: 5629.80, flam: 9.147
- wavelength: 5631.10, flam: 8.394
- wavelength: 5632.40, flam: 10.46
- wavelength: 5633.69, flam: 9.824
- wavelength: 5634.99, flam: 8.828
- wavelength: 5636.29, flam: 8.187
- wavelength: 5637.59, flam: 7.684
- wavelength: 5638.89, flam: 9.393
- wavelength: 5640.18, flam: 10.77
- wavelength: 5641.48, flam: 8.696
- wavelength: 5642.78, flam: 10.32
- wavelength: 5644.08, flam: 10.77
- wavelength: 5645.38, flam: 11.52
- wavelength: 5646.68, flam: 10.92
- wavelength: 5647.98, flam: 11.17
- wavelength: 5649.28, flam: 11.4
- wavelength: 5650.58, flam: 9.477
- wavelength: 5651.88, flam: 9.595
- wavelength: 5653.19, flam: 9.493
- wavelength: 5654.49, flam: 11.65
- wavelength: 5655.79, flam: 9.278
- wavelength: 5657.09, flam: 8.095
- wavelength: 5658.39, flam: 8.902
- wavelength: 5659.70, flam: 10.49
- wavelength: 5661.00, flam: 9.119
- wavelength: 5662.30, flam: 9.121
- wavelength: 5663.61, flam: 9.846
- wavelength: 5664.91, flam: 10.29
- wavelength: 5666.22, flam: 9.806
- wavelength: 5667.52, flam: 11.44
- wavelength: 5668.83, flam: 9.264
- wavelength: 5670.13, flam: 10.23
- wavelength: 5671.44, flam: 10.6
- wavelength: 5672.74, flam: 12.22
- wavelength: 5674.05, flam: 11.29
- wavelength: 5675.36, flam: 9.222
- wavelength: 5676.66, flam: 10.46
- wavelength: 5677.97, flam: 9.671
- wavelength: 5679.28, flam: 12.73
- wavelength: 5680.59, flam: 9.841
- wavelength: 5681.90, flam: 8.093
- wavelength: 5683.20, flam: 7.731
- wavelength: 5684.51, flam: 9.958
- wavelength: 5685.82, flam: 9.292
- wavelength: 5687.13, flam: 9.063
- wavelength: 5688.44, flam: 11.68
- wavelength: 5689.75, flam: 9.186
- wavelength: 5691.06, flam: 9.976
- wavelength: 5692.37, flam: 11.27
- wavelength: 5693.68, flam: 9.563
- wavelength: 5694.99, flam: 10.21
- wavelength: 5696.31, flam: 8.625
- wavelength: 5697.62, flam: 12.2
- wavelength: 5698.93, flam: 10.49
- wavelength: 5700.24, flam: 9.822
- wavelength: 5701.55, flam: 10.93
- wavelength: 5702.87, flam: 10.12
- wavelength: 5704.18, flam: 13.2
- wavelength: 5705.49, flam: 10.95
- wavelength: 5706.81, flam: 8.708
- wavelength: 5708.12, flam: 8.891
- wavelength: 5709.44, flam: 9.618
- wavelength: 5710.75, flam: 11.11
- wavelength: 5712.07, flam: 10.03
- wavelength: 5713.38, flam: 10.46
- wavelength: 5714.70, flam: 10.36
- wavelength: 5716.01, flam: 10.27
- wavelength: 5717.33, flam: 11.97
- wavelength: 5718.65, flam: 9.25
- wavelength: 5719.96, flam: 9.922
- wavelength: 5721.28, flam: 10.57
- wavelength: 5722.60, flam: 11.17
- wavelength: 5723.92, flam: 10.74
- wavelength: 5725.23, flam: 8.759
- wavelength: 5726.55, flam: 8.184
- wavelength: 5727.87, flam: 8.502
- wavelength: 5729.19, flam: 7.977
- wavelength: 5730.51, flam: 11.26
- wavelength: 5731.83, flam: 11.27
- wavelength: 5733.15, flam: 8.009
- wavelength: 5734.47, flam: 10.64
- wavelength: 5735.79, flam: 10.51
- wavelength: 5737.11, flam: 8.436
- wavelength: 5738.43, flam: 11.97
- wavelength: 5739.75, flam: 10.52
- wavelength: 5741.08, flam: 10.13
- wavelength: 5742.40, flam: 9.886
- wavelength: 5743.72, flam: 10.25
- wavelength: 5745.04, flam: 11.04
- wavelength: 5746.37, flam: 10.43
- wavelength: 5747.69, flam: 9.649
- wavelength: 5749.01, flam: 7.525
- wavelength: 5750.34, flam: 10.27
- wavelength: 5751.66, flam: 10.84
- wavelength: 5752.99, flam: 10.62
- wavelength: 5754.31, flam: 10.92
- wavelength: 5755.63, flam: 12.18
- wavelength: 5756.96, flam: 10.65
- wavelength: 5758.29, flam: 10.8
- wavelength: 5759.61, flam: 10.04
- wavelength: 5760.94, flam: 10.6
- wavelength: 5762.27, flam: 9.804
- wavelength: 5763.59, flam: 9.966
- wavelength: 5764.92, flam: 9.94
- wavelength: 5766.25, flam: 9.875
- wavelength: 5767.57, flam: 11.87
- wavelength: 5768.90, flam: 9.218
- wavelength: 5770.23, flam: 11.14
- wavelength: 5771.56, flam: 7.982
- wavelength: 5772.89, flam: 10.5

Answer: -1.0 A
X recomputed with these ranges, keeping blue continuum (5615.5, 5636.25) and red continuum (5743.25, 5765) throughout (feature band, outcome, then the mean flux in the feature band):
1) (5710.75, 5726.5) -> -0.3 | 10.3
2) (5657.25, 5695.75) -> -0.9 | 9.99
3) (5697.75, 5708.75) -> -0.6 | 10.5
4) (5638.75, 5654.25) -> -1.3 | 10.4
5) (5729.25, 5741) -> 0.0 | 10.2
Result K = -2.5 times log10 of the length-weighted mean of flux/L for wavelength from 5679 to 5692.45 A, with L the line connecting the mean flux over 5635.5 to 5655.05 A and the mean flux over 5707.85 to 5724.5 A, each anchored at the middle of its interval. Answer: 0.051 mag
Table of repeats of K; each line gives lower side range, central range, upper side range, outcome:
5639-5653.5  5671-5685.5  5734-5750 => 0.01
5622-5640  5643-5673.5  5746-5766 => -0.08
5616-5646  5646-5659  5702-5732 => -0.04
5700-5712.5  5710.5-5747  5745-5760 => 0.03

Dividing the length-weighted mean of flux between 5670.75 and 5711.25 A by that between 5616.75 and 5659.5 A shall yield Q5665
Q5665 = 1.1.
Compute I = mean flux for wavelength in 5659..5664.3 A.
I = 9.64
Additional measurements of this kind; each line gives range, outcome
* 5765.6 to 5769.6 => 10.3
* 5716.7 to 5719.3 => 10.6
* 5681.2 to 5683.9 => 7.99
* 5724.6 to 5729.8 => 8.35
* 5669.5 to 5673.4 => 11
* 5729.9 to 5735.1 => 10.3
